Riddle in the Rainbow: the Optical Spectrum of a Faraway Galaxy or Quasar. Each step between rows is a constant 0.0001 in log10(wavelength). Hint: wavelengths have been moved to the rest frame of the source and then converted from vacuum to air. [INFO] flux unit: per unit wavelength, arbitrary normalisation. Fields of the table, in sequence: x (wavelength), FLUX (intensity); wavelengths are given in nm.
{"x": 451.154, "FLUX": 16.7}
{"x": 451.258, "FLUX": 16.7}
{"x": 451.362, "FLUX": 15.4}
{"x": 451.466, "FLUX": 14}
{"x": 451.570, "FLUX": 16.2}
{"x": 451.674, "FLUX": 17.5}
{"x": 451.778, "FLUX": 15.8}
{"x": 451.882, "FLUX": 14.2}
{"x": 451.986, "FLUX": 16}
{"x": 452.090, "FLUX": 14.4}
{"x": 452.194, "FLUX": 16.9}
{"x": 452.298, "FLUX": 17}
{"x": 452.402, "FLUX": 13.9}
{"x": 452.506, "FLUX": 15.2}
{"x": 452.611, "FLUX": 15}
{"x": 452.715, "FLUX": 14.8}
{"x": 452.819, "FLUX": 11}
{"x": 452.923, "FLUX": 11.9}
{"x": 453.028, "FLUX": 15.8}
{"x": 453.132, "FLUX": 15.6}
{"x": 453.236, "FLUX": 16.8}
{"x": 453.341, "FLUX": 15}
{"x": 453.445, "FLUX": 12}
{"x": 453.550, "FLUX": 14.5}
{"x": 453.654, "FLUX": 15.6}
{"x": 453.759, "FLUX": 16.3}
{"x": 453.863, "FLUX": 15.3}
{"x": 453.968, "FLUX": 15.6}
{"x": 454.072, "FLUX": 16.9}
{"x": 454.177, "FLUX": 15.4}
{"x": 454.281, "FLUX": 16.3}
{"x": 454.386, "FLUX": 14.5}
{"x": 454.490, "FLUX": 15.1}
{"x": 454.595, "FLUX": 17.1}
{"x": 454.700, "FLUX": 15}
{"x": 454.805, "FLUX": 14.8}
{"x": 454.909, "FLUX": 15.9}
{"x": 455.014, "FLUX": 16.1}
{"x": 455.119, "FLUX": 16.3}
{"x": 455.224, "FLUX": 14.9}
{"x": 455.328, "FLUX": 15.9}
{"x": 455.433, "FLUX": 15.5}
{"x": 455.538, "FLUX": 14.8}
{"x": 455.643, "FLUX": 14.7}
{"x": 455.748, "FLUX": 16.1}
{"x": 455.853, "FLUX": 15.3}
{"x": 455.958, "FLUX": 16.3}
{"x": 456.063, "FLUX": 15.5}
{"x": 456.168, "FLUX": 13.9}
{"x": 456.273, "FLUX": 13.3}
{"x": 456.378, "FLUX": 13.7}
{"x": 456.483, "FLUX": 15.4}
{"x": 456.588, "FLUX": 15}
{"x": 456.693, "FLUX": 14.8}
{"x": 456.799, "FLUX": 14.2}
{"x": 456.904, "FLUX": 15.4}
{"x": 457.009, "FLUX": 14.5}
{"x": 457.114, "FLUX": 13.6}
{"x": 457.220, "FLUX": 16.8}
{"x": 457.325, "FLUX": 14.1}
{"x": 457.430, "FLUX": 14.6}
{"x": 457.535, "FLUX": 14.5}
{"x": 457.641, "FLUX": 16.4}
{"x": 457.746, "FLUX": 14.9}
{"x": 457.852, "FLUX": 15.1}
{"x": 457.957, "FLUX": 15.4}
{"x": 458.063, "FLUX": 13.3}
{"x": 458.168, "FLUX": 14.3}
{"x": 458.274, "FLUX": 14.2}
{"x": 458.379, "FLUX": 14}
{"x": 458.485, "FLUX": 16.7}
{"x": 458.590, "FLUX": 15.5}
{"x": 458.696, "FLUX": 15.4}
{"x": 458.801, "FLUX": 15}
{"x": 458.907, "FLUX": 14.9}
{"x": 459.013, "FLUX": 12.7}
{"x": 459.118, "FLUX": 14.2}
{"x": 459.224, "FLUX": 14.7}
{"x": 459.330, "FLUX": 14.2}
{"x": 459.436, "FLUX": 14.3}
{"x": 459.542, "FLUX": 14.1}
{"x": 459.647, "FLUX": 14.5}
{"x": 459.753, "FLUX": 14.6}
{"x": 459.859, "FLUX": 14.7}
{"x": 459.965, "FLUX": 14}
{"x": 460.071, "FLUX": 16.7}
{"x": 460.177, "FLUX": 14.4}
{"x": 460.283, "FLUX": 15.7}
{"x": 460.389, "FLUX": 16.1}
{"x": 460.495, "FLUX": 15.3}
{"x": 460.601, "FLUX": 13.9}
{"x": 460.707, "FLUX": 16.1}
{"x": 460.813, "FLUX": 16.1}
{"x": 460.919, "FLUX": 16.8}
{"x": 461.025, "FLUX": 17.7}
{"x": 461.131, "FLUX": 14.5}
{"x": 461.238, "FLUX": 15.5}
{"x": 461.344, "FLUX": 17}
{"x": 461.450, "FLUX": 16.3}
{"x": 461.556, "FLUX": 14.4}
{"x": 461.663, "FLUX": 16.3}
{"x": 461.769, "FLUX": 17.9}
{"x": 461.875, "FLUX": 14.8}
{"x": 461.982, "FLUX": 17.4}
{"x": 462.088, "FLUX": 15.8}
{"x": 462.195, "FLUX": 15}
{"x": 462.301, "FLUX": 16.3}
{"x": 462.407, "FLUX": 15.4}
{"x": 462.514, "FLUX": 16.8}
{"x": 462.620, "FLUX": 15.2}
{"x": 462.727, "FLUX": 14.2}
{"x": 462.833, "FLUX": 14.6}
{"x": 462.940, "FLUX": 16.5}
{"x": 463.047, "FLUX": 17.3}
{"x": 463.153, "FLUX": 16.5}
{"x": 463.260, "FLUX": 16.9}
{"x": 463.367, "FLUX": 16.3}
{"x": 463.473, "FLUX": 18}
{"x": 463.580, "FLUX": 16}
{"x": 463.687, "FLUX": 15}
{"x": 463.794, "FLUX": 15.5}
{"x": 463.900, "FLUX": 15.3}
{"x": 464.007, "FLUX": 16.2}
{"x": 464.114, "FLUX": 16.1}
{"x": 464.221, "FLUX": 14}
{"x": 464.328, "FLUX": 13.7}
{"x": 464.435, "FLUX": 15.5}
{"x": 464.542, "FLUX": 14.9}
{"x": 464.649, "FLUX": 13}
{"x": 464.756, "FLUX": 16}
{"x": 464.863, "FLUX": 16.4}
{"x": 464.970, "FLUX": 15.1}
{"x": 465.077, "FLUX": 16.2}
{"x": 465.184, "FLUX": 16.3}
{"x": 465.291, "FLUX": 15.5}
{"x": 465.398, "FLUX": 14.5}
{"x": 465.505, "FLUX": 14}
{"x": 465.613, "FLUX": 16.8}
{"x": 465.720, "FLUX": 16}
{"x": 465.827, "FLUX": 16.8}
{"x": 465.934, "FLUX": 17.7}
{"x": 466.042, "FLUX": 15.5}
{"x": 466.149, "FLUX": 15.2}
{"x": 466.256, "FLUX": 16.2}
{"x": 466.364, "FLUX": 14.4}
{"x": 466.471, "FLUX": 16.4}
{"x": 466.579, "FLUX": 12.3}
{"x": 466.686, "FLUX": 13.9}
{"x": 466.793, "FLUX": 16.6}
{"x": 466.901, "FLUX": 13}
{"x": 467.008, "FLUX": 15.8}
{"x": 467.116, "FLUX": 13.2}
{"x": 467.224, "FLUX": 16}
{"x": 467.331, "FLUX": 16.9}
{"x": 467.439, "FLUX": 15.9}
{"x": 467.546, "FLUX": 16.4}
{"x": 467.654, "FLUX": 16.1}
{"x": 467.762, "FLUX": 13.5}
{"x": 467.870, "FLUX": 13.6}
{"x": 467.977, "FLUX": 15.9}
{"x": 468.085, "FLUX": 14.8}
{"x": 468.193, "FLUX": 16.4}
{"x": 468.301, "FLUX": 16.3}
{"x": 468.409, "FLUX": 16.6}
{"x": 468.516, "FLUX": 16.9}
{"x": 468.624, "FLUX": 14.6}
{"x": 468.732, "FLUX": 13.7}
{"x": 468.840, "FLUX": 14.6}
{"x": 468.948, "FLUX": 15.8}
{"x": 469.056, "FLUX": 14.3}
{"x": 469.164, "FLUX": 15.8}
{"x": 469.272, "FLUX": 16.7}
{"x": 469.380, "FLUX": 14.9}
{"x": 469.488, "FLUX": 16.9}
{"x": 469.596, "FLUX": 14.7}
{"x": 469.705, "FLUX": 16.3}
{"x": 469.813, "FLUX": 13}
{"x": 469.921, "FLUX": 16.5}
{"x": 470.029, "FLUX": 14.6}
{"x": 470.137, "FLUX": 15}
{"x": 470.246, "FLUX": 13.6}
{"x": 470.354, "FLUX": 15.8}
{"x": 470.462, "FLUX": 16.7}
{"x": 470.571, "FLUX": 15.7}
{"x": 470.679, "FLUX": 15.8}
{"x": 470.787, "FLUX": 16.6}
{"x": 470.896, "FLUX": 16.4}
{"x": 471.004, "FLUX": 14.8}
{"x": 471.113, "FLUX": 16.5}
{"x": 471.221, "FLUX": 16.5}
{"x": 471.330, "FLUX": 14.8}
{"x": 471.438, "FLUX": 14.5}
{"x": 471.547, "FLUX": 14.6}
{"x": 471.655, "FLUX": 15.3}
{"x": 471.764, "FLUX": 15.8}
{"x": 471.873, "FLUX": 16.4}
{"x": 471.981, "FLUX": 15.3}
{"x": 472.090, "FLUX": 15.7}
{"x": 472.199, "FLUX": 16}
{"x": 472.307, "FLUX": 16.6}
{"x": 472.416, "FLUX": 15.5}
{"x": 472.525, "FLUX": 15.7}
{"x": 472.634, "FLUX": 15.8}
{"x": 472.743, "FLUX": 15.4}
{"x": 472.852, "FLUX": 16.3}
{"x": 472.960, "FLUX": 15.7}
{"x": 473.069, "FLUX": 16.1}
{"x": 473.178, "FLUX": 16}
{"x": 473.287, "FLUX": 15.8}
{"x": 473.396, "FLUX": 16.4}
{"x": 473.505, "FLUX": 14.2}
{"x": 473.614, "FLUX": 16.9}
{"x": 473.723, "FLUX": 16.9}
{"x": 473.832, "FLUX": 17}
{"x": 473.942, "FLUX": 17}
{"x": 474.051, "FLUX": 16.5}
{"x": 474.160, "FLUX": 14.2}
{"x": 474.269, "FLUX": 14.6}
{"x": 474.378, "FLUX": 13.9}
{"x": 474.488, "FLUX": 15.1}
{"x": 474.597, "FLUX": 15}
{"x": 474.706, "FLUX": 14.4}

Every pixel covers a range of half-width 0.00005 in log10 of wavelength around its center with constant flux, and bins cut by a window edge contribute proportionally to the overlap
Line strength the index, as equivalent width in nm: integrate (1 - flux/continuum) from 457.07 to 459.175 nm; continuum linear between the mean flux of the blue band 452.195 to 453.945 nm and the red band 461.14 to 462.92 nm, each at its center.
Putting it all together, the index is 0.08 nm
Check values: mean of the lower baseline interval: 14.8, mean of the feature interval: 14.8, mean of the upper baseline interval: 15.8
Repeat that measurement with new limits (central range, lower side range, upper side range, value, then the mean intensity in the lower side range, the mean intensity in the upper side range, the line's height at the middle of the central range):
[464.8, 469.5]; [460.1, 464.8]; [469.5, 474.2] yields 0.08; 15.7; 15.7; 15.7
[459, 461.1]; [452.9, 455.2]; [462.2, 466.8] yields 0.06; 15.4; 15.6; 15.5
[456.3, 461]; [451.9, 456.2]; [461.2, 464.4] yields 0.21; 15.2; 15.9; 15.6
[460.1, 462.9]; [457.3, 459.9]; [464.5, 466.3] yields -0.13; 14.7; 15.7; 15.1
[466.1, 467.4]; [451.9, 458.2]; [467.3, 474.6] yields 0.04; 15.1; 15.6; 15.5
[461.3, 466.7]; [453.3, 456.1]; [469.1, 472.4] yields -0.05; 15.4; 15.6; 15.5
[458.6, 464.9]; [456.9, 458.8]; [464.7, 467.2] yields -0.13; 14.9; 15.4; 15.1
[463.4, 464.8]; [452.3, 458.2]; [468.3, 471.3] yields 0.00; 15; 15.5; 15.3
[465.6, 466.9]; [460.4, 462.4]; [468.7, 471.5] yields 0.01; 15.9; 15.4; 15.6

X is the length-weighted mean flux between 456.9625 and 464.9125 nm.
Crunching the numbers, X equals 15.3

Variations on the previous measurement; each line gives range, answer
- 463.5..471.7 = 15.4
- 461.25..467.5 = 15.6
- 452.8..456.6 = 15.1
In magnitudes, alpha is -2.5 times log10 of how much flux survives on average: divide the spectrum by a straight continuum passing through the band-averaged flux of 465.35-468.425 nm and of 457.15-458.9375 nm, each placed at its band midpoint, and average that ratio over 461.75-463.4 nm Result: -0.06 mag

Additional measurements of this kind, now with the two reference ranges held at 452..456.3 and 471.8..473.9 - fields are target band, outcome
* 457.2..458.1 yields 0.026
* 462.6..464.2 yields -0.025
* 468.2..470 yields 0.023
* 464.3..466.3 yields 0.007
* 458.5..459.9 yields 0.060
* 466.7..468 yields 0.040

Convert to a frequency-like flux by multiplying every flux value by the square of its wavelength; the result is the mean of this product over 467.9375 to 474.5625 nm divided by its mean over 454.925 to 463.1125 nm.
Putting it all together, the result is 1.1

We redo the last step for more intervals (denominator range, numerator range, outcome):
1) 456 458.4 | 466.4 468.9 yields 1.08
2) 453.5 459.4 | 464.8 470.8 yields 1.08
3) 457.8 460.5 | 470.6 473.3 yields 1.13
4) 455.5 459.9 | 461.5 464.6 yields 1.09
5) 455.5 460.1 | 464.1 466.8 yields 1.07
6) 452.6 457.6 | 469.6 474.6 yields 1.12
